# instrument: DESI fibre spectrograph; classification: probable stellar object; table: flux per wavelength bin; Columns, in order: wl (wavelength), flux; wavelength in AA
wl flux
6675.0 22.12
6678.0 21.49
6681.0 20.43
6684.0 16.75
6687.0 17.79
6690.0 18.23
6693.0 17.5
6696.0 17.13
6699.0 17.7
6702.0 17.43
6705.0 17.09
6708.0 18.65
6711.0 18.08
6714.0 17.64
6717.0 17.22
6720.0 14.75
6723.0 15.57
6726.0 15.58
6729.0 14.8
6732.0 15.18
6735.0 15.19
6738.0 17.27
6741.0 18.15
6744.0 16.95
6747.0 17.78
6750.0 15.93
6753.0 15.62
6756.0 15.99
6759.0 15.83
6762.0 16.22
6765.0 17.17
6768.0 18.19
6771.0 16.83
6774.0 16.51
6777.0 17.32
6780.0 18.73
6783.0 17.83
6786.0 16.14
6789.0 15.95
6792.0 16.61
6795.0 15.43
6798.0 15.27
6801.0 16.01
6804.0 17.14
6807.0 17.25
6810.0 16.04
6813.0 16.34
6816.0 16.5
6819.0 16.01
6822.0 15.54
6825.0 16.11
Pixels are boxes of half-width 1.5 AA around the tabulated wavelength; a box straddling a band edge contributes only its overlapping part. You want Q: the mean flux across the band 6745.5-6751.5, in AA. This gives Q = 16.9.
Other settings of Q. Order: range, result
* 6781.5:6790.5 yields 16.6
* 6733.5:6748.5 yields 17.1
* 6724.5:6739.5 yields 15.6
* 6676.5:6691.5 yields 18.9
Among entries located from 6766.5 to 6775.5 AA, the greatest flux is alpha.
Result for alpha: 18.19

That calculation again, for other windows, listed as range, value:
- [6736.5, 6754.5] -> 18.15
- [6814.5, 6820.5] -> 16.5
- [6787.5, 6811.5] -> 17.25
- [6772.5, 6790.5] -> 18.73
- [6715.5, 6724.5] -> 17.22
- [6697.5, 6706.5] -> 17.7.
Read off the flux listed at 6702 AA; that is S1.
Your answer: 17.43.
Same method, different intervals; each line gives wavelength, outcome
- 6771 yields 16.83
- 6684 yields 16.75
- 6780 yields 18.73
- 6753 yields 15.62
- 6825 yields 16.11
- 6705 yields 17.09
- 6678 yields 21.49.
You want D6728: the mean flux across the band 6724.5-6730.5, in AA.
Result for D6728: 15.2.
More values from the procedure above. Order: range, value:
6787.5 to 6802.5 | 15.9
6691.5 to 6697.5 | 17.3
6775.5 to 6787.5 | 17.5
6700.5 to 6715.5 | 17.8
